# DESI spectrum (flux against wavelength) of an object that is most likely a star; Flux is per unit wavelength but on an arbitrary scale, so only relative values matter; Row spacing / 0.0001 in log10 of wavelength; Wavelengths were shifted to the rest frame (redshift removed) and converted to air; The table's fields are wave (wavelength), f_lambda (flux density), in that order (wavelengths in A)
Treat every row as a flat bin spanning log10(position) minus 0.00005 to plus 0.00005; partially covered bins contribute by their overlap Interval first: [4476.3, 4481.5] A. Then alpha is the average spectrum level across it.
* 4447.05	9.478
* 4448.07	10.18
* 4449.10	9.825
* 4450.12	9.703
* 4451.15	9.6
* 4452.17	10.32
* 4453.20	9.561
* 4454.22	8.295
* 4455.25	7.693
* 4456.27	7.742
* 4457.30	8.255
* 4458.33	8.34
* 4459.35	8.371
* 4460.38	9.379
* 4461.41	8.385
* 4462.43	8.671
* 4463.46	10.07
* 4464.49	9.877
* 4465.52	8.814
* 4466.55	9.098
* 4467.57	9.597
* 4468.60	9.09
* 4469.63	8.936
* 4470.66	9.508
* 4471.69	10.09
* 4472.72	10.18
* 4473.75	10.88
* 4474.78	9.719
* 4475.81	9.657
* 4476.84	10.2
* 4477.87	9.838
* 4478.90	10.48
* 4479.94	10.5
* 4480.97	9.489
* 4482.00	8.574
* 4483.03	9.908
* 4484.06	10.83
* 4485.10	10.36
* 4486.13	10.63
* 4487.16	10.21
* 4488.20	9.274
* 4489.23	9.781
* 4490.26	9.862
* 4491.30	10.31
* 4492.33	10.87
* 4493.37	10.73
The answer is 10.1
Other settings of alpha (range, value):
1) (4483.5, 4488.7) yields 10.2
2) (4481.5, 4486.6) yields 10.1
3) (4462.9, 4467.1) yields 9.46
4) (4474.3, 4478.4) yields 9.87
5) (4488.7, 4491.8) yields 9.98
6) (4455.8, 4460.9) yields 8.41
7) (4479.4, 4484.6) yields 9.85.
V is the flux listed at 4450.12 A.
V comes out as 9.703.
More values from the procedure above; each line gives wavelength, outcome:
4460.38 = 9.379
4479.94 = 10.5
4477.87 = 9.838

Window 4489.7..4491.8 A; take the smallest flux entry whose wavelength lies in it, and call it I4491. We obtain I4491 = 9.862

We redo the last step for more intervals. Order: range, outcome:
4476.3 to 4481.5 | 9.489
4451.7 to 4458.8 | 7.693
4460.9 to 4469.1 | 8.385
